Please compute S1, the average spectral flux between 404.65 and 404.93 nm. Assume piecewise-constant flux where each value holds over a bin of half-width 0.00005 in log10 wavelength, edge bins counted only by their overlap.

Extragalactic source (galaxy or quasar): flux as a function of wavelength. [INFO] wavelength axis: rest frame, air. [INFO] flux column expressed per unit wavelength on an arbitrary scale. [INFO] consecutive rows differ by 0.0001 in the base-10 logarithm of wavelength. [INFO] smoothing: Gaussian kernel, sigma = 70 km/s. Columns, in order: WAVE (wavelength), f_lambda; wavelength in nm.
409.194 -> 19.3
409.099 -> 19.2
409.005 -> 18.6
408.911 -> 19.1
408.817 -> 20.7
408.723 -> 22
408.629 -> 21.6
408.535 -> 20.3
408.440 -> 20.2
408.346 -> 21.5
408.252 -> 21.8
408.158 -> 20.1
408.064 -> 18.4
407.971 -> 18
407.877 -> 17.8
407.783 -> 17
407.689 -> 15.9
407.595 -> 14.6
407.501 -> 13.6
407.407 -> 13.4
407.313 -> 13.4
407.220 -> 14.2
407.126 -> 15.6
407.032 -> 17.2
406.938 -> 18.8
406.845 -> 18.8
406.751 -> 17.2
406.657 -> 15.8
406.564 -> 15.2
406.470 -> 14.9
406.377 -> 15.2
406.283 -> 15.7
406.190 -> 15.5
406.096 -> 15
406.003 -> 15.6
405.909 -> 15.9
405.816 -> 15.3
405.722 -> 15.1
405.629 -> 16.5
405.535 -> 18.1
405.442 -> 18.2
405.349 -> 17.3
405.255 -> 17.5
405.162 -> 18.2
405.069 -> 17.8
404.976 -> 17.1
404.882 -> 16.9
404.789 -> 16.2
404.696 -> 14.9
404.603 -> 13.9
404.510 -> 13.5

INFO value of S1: 16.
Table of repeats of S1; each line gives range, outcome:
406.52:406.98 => 17.2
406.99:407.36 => 15.1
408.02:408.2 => 19.2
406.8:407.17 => 17.6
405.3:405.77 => 17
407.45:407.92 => 15.7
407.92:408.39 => 20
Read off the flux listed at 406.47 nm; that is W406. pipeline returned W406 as 14.9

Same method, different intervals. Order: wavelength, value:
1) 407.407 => 13.4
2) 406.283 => 15.7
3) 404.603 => 13.9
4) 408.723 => 22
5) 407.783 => 17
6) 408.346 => 21.5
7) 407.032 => 17.2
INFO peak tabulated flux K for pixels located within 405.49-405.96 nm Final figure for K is 18.1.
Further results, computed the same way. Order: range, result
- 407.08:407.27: 15.6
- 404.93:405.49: 18.2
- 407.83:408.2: 20.1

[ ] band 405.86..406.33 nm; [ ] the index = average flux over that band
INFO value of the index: 15.5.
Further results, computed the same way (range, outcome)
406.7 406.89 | 17.9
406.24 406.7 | 15.4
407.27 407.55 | 13.4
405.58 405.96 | 15.7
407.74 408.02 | 17.7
